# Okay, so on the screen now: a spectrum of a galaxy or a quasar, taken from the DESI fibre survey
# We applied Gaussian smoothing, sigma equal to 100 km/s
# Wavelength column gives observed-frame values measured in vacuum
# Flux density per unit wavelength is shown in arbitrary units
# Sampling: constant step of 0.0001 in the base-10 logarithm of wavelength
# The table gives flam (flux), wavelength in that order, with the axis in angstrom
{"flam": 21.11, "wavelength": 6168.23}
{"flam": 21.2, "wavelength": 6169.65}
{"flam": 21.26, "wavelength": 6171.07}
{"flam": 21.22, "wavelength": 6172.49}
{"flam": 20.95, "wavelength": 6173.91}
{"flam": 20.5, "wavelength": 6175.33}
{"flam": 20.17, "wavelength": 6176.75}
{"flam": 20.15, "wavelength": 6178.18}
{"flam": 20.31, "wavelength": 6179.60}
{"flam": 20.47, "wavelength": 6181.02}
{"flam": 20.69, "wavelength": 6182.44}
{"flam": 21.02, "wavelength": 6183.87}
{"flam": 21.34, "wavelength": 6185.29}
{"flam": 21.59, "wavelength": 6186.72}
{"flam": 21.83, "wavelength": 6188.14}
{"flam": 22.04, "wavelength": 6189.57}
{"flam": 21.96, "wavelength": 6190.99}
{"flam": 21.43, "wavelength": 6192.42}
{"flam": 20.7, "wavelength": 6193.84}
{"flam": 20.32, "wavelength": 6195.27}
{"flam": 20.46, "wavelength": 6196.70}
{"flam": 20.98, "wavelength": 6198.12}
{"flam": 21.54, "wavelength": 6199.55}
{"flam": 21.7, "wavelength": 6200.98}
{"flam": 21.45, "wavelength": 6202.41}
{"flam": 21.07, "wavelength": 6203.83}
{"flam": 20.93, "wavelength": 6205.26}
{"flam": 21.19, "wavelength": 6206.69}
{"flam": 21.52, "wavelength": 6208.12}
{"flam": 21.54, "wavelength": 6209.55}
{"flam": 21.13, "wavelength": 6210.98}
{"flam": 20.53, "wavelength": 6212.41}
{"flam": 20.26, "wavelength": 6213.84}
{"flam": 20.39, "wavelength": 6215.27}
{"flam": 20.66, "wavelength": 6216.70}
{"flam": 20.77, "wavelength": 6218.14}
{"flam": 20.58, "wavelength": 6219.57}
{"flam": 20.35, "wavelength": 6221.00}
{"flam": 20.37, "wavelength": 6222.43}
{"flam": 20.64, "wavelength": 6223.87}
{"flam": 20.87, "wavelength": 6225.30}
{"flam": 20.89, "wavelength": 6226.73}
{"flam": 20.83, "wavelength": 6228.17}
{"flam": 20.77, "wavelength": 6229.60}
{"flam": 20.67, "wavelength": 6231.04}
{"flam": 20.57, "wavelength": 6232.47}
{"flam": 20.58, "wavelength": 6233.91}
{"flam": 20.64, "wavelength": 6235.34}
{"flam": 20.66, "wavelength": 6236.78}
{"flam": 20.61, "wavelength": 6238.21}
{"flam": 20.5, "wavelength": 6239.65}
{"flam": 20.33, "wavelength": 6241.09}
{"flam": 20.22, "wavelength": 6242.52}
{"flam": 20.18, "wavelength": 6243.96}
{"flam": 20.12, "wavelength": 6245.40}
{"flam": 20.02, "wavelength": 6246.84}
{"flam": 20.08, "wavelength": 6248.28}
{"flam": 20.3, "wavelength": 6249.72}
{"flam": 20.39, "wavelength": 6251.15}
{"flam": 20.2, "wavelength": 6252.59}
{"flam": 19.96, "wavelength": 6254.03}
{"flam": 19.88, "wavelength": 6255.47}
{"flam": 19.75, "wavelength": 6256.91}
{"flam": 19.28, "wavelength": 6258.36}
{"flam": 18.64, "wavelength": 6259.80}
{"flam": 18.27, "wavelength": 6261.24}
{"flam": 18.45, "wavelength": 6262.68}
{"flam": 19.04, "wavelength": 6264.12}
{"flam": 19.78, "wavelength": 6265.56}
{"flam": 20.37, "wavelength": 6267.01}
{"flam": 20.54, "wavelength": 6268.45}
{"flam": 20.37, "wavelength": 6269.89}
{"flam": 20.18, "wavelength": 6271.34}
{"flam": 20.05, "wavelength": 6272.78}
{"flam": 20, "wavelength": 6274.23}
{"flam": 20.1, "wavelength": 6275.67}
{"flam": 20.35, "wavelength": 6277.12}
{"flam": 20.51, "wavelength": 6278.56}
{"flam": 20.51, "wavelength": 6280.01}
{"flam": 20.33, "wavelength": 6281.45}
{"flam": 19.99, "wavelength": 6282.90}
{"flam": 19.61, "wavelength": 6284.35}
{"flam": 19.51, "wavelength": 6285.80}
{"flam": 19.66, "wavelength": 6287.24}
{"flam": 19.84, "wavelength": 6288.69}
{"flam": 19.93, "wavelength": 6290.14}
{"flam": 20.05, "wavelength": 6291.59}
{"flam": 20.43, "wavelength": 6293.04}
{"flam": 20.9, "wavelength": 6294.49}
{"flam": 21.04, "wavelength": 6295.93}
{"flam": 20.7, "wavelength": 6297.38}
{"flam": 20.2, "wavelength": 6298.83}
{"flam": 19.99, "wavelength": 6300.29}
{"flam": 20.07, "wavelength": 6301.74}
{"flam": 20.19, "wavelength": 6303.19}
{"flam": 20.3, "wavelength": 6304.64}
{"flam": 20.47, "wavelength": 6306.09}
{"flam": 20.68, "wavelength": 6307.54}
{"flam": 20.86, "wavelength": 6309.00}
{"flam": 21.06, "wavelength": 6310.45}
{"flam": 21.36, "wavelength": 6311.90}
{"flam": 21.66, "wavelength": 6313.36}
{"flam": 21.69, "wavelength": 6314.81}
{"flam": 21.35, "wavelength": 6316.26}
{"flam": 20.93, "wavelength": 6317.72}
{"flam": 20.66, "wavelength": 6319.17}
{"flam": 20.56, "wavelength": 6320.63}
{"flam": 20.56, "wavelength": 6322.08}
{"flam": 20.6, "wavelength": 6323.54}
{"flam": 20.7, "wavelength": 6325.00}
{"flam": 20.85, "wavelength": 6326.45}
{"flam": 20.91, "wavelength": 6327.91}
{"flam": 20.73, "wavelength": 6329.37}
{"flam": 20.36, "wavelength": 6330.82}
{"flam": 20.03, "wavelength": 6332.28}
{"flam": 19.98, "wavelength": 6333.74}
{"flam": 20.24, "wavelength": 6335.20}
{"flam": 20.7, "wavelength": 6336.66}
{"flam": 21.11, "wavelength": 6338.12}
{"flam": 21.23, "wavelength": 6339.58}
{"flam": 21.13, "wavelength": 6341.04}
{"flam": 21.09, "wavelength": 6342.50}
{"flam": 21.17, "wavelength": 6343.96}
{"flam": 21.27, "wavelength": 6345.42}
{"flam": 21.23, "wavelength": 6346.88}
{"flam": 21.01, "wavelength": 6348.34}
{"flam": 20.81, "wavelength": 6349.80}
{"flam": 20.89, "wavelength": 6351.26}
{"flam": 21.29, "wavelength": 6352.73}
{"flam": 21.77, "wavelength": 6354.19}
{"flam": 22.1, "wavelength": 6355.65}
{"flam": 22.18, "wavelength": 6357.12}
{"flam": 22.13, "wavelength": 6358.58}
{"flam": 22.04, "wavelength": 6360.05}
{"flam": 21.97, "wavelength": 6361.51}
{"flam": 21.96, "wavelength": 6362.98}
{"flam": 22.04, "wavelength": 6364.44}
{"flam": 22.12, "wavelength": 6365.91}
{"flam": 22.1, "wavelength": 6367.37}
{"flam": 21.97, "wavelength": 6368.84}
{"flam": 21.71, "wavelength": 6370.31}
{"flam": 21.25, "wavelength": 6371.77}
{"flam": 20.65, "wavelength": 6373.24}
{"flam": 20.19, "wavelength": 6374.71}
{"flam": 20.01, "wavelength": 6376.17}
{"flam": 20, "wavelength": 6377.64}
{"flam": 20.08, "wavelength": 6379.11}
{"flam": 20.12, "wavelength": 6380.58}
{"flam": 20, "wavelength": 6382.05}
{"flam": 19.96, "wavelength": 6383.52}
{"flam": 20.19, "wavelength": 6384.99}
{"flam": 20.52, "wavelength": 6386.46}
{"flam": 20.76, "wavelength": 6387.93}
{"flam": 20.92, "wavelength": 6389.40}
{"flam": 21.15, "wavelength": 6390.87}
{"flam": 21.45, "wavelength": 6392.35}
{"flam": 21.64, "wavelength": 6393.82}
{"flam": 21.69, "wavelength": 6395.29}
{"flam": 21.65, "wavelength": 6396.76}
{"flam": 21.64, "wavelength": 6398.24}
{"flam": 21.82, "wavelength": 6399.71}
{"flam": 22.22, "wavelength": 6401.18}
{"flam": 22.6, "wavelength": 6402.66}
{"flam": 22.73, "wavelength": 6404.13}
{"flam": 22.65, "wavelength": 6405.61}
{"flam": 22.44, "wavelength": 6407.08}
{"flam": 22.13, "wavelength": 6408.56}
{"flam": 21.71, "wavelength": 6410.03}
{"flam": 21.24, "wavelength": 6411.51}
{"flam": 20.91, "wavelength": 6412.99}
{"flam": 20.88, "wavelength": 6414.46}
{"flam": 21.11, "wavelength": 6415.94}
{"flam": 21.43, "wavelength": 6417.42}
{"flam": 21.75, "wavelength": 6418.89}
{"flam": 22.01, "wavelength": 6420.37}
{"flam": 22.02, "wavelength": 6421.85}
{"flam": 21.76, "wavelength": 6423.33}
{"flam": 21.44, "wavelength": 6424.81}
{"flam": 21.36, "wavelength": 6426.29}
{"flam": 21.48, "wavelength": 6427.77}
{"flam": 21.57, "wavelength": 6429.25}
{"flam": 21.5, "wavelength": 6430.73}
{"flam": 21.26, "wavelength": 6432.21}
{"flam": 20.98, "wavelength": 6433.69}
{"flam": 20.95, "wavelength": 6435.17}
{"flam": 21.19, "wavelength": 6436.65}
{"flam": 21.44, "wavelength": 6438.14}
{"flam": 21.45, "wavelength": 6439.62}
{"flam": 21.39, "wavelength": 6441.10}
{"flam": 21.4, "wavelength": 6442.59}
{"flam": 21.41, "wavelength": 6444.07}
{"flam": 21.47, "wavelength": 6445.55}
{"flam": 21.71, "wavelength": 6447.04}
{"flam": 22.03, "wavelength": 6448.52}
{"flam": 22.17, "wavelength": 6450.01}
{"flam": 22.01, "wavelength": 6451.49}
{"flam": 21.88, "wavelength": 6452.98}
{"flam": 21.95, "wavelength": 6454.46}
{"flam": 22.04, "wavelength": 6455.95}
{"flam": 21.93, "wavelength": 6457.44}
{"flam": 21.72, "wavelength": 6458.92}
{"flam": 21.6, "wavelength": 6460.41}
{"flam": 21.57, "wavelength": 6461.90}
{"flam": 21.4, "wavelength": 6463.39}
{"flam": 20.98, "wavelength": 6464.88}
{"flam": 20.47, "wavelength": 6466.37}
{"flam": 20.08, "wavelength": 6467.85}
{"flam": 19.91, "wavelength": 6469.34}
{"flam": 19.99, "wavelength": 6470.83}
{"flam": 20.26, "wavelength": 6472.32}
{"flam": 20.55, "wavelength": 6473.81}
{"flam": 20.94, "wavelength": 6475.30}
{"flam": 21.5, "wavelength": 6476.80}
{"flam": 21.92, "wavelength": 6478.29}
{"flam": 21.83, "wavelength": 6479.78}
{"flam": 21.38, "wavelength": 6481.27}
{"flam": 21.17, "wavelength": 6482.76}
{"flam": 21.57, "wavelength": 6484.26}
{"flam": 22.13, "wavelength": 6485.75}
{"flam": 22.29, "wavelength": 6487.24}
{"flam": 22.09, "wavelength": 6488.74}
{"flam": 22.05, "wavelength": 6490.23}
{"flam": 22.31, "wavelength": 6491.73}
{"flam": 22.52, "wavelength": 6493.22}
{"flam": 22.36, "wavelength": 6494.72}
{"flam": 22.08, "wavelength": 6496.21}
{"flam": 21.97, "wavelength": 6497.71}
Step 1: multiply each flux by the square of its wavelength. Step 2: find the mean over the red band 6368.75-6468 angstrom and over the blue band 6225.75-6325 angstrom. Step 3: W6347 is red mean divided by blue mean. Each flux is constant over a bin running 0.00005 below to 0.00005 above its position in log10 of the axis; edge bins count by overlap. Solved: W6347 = 1.10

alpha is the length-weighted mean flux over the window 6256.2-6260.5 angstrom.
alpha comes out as 19.2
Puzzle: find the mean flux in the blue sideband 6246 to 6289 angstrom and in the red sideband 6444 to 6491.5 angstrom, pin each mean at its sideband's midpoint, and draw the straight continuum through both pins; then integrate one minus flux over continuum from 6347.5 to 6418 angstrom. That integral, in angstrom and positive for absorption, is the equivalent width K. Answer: -2.0 angstrom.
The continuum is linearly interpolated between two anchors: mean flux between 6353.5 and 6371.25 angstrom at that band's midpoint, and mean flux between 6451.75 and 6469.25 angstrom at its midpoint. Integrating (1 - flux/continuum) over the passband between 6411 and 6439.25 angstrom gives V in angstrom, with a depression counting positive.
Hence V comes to 0.3 angstrom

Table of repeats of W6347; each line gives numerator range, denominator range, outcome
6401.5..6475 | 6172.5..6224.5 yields 1.11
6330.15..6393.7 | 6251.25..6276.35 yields 1.10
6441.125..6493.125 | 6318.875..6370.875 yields 1.05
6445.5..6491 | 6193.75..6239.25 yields 1.11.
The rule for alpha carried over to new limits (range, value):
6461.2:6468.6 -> 20.9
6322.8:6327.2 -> 20.7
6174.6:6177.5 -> 20.3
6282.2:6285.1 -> 19.8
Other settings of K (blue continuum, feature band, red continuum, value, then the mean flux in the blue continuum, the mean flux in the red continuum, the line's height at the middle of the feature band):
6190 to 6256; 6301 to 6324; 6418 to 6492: 0.2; 20.7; 21.5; 21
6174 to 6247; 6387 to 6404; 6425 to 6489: -0.3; 20.8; 21.4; 21.2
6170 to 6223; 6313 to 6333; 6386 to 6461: 0.5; 21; 21.6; 21.3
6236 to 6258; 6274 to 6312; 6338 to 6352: 0.6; 20.2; 21.1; 20.6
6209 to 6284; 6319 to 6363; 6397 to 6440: -0.1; 20.2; 21.6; 21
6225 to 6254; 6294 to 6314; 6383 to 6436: 0.2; 20.5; 21.5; 20.9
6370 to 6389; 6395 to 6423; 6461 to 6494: -1.6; 20.4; 21.3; 20.7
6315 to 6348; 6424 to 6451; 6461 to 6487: -0.6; 20.8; 21.1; 21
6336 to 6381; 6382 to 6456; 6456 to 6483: -1.2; 21.3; 21.1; 21.2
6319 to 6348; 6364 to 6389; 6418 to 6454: 0.4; 20.8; 21.6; 21.1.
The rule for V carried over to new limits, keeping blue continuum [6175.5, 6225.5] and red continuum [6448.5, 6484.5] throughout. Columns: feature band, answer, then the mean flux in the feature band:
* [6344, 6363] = -0.4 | 21.6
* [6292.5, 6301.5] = 0.2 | 20.5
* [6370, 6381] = 0.4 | 20.5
